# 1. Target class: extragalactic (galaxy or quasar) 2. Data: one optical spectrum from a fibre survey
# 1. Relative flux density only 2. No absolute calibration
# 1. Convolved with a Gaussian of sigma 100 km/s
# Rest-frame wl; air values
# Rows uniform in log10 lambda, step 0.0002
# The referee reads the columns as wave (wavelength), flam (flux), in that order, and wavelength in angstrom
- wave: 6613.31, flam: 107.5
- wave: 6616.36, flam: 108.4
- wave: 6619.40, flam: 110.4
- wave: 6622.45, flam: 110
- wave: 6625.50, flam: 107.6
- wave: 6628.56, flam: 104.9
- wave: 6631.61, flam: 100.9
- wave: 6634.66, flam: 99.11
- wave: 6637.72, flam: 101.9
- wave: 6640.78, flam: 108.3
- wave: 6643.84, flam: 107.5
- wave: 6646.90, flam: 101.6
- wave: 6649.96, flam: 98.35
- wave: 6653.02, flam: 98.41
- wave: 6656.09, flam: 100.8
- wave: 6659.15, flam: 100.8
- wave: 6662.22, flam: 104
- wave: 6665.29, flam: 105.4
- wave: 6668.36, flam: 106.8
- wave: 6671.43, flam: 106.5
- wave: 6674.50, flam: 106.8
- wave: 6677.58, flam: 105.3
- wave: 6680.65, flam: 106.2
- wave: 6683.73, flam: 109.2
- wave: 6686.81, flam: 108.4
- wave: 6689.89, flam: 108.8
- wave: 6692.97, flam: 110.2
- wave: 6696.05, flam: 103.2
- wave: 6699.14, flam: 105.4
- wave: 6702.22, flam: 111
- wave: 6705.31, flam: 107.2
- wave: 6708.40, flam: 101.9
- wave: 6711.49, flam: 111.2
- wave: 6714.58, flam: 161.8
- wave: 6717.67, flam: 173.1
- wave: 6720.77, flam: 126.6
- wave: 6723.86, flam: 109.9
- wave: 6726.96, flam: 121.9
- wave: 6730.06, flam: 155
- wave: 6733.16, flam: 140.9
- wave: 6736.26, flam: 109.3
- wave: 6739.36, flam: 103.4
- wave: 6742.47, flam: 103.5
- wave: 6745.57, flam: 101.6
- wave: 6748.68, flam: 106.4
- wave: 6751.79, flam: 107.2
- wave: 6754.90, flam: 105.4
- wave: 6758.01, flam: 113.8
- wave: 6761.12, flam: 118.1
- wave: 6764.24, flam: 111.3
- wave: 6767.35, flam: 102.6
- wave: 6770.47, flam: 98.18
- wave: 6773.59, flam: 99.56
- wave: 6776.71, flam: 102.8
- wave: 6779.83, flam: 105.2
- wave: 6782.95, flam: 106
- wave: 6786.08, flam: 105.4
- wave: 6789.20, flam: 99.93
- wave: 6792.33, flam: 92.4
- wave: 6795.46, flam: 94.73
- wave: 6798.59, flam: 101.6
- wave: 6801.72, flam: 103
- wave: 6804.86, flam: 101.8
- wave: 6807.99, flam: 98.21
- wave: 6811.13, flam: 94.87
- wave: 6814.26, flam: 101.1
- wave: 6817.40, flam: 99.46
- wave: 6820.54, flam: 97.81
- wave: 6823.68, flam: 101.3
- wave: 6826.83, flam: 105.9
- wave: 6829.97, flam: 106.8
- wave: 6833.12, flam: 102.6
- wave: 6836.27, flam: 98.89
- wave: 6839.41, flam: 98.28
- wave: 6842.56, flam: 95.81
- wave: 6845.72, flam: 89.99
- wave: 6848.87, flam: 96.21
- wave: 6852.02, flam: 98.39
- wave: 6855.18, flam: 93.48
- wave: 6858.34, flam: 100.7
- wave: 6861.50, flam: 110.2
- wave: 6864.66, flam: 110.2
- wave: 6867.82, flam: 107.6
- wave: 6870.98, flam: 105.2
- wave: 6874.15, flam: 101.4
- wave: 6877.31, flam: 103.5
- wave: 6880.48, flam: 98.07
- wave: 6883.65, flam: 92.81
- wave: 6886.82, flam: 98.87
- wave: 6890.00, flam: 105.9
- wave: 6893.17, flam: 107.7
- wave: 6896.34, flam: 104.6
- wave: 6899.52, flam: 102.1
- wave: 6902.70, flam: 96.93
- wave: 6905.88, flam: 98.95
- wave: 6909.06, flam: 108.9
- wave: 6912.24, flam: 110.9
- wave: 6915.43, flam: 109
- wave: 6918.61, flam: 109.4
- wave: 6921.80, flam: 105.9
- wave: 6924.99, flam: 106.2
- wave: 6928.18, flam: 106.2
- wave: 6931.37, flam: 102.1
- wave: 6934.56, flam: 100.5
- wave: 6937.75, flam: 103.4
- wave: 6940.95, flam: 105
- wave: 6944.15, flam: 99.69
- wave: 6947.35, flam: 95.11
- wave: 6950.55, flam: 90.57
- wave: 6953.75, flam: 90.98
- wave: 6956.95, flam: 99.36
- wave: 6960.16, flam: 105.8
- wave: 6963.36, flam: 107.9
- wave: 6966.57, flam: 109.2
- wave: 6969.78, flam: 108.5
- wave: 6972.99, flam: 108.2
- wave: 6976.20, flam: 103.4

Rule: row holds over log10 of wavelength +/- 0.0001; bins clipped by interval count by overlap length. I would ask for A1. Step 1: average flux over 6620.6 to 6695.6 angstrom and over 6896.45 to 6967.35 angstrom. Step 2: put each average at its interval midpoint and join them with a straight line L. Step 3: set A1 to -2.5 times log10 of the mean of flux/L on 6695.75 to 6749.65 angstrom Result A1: -0.152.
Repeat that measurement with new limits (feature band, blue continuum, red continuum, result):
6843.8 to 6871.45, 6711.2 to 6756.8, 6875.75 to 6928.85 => 0.079 mag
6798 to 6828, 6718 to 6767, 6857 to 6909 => 0.098 mag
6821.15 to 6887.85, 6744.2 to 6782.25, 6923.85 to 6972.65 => 0.036 mag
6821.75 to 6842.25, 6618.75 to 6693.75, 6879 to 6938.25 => 0.023 mag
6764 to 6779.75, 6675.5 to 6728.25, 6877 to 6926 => 0.097 mag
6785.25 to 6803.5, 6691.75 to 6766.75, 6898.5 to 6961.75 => 0.135 mag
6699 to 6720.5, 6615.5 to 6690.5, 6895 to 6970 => -0.201 mag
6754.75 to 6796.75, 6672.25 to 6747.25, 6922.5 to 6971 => 0.087 mag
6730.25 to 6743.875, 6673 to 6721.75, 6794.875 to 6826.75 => -0.077 mag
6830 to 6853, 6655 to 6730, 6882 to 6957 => 0.090 mag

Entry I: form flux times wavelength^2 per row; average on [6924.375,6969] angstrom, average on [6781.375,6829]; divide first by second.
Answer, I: 1.06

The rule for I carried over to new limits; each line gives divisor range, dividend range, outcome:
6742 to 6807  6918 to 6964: 1.03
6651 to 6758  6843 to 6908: 0.94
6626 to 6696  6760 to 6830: 1.01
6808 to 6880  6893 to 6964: 1.04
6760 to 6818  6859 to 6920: 1.05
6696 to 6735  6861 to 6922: 0.87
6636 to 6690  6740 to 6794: 1.03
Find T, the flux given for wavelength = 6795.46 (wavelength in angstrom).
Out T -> 94.73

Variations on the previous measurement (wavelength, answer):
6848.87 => 96.21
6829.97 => 106.8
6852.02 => 98.39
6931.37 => 102.1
